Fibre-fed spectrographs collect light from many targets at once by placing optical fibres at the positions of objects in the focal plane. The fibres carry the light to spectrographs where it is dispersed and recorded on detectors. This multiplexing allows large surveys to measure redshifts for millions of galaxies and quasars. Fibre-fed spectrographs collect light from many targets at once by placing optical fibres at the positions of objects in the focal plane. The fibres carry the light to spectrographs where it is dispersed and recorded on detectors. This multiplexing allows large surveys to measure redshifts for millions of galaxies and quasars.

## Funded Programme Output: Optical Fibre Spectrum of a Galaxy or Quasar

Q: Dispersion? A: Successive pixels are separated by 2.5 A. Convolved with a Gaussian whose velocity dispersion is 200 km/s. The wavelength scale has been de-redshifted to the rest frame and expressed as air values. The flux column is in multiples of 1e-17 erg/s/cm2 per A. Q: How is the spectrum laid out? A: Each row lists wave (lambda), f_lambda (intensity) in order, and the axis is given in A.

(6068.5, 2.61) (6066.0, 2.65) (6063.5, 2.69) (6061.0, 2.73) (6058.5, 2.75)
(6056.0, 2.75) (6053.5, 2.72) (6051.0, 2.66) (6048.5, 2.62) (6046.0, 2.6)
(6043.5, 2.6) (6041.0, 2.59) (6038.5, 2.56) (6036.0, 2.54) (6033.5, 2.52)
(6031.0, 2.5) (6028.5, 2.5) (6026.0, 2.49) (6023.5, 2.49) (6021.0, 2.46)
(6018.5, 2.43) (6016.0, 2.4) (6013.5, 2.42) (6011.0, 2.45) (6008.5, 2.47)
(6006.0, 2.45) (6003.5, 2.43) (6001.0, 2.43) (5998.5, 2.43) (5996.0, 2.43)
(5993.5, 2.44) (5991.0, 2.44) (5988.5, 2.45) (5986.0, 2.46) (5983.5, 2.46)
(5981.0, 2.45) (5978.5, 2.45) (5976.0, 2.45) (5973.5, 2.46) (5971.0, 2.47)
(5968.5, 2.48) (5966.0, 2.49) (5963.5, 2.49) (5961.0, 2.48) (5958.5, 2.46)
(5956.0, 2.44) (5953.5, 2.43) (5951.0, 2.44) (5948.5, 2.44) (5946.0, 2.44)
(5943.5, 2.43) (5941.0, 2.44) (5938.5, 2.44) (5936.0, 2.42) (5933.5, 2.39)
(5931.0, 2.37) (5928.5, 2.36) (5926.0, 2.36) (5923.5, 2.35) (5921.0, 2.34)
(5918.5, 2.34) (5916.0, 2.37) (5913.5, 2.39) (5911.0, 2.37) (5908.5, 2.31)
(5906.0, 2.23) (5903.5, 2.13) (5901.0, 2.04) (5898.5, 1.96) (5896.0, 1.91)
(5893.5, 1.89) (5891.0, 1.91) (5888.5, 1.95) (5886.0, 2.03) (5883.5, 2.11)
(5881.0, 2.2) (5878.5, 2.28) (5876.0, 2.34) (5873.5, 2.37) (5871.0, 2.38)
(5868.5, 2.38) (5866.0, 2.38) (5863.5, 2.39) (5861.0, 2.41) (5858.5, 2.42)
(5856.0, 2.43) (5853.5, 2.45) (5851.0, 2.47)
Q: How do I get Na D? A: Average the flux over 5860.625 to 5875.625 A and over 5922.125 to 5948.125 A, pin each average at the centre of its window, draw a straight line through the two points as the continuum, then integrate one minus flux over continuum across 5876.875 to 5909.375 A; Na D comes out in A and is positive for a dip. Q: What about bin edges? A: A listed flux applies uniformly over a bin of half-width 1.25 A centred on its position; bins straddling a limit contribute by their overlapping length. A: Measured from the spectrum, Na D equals 4.29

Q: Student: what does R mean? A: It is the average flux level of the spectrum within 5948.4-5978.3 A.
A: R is 2.46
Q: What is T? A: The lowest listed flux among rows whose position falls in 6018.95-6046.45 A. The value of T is 2.46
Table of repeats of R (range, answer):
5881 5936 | 2.2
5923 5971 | 2.43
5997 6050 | 2.49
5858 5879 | 2.37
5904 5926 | 2.33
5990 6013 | 2.44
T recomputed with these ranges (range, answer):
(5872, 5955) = 1.89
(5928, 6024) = 2.36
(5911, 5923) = 2.34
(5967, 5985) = 2.45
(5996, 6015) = 2.42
